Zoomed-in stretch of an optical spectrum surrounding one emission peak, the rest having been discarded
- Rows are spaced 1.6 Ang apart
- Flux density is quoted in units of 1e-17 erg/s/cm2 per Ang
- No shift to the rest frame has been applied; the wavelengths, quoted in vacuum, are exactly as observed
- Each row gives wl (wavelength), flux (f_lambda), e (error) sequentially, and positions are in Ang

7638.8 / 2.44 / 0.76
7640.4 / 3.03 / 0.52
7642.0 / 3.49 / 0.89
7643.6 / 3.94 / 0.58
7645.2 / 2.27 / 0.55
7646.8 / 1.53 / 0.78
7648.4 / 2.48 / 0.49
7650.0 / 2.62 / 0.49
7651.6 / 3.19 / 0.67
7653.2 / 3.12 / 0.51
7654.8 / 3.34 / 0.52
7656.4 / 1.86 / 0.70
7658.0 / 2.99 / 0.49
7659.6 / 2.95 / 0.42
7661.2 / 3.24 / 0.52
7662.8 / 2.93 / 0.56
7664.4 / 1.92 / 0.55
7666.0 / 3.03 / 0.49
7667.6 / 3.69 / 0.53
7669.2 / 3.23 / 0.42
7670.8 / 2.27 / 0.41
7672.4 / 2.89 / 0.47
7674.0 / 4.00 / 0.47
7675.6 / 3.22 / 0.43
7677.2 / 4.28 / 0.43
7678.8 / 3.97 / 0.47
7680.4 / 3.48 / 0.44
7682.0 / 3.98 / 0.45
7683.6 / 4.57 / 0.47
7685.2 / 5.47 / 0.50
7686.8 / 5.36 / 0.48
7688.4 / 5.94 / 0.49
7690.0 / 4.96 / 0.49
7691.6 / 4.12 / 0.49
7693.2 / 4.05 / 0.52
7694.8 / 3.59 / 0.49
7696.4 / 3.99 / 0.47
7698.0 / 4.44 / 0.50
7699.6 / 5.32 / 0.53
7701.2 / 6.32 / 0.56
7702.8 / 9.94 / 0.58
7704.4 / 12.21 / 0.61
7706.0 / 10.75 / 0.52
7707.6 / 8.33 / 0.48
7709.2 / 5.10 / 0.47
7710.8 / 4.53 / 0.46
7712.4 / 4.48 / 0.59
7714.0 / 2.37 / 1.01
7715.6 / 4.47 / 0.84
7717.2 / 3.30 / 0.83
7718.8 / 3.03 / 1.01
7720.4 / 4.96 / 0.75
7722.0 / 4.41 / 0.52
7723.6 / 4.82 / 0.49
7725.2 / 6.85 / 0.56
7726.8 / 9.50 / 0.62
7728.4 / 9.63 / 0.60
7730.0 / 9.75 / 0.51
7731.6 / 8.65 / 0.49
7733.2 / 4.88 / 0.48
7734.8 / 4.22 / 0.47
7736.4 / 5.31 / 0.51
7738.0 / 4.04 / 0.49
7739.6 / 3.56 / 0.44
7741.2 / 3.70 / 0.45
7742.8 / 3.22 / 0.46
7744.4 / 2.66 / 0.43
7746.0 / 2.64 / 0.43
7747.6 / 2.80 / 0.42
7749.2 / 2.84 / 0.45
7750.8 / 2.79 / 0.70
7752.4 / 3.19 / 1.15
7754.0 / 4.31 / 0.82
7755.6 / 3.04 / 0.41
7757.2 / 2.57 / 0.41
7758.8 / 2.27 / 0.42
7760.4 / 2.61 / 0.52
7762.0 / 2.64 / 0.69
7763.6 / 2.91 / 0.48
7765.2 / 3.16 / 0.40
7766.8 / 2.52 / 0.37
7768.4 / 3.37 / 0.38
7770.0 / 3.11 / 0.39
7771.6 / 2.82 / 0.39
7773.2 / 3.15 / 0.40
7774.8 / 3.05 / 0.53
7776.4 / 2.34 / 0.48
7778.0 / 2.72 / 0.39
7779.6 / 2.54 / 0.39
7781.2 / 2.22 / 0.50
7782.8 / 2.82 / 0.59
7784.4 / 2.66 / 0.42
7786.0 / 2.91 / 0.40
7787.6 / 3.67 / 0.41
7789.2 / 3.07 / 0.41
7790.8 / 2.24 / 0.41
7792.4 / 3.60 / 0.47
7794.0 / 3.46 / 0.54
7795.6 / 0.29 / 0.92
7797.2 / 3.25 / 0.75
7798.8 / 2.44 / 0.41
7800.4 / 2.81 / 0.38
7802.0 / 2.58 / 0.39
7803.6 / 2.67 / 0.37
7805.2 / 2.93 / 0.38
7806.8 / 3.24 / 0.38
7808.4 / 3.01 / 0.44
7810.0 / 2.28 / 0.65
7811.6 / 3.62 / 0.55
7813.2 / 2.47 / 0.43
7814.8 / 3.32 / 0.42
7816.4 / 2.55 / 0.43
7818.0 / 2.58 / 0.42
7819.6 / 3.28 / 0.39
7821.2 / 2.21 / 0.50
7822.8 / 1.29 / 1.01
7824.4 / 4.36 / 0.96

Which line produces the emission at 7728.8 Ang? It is [N II] 6583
